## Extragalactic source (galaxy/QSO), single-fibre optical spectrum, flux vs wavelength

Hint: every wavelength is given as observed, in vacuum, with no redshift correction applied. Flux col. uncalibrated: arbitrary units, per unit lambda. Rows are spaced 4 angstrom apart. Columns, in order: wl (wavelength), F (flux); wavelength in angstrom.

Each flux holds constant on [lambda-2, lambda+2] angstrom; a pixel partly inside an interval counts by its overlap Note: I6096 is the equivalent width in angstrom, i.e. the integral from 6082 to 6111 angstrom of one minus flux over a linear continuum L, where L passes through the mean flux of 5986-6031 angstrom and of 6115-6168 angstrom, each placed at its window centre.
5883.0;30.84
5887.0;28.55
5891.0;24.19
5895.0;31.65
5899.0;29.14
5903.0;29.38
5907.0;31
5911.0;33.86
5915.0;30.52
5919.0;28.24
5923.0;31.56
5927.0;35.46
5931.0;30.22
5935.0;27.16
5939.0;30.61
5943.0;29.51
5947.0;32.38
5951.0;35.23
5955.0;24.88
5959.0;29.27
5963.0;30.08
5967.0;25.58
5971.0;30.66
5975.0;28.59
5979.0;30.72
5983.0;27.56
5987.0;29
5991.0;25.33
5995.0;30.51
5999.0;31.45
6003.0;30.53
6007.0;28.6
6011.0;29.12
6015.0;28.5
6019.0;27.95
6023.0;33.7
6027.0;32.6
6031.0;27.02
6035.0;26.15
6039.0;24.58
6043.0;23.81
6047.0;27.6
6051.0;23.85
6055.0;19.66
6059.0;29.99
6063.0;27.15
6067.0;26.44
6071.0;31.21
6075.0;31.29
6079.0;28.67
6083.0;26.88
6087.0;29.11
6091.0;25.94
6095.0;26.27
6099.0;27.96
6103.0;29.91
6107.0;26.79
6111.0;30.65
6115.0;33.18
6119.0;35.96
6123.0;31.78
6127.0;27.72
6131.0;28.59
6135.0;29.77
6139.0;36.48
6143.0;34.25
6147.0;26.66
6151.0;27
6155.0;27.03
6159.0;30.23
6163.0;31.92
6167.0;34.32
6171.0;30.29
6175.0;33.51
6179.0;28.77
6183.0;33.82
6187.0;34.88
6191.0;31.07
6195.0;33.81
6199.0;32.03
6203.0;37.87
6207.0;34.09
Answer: 2.6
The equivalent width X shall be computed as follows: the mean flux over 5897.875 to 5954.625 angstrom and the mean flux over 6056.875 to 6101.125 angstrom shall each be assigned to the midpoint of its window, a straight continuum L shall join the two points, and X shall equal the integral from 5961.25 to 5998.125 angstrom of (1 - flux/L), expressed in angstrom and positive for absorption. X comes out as 1.48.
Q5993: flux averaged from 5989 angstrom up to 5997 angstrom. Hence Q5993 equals 27.9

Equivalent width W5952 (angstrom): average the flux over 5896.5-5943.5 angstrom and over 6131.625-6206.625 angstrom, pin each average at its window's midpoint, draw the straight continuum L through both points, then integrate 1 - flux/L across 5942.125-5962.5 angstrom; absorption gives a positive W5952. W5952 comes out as 0.32 angstrom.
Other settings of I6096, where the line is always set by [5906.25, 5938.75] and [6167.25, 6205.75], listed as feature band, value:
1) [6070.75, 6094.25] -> 2.67 angstrom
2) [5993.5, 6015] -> 1.17 angstrom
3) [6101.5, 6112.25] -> 1.13 angstrom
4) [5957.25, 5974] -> 1.30 angstrom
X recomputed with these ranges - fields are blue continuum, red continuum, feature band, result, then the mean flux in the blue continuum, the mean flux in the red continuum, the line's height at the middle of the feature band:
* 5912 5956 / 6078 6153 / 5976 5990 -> 0.8 angstrom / 30.7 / 29.7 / 30.4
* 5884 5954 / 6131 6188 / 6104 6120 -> -0.1 angstrom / 30.4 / 31.2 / 31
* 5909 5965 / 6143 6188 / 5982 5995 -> 1.2 angstrom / 30.6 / 30.8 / 30.7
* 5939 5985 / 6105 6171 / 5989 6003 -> 0.2 angstrom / 29.5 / 30.8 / 29.8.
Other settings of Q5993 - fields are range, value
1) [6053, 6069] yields 25.8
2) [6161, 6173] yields 32.2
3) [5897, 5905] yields 29.3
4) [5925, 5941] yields 30.9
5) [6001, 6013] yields 29.4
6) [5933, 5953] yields 31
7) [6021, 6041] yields 28.8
